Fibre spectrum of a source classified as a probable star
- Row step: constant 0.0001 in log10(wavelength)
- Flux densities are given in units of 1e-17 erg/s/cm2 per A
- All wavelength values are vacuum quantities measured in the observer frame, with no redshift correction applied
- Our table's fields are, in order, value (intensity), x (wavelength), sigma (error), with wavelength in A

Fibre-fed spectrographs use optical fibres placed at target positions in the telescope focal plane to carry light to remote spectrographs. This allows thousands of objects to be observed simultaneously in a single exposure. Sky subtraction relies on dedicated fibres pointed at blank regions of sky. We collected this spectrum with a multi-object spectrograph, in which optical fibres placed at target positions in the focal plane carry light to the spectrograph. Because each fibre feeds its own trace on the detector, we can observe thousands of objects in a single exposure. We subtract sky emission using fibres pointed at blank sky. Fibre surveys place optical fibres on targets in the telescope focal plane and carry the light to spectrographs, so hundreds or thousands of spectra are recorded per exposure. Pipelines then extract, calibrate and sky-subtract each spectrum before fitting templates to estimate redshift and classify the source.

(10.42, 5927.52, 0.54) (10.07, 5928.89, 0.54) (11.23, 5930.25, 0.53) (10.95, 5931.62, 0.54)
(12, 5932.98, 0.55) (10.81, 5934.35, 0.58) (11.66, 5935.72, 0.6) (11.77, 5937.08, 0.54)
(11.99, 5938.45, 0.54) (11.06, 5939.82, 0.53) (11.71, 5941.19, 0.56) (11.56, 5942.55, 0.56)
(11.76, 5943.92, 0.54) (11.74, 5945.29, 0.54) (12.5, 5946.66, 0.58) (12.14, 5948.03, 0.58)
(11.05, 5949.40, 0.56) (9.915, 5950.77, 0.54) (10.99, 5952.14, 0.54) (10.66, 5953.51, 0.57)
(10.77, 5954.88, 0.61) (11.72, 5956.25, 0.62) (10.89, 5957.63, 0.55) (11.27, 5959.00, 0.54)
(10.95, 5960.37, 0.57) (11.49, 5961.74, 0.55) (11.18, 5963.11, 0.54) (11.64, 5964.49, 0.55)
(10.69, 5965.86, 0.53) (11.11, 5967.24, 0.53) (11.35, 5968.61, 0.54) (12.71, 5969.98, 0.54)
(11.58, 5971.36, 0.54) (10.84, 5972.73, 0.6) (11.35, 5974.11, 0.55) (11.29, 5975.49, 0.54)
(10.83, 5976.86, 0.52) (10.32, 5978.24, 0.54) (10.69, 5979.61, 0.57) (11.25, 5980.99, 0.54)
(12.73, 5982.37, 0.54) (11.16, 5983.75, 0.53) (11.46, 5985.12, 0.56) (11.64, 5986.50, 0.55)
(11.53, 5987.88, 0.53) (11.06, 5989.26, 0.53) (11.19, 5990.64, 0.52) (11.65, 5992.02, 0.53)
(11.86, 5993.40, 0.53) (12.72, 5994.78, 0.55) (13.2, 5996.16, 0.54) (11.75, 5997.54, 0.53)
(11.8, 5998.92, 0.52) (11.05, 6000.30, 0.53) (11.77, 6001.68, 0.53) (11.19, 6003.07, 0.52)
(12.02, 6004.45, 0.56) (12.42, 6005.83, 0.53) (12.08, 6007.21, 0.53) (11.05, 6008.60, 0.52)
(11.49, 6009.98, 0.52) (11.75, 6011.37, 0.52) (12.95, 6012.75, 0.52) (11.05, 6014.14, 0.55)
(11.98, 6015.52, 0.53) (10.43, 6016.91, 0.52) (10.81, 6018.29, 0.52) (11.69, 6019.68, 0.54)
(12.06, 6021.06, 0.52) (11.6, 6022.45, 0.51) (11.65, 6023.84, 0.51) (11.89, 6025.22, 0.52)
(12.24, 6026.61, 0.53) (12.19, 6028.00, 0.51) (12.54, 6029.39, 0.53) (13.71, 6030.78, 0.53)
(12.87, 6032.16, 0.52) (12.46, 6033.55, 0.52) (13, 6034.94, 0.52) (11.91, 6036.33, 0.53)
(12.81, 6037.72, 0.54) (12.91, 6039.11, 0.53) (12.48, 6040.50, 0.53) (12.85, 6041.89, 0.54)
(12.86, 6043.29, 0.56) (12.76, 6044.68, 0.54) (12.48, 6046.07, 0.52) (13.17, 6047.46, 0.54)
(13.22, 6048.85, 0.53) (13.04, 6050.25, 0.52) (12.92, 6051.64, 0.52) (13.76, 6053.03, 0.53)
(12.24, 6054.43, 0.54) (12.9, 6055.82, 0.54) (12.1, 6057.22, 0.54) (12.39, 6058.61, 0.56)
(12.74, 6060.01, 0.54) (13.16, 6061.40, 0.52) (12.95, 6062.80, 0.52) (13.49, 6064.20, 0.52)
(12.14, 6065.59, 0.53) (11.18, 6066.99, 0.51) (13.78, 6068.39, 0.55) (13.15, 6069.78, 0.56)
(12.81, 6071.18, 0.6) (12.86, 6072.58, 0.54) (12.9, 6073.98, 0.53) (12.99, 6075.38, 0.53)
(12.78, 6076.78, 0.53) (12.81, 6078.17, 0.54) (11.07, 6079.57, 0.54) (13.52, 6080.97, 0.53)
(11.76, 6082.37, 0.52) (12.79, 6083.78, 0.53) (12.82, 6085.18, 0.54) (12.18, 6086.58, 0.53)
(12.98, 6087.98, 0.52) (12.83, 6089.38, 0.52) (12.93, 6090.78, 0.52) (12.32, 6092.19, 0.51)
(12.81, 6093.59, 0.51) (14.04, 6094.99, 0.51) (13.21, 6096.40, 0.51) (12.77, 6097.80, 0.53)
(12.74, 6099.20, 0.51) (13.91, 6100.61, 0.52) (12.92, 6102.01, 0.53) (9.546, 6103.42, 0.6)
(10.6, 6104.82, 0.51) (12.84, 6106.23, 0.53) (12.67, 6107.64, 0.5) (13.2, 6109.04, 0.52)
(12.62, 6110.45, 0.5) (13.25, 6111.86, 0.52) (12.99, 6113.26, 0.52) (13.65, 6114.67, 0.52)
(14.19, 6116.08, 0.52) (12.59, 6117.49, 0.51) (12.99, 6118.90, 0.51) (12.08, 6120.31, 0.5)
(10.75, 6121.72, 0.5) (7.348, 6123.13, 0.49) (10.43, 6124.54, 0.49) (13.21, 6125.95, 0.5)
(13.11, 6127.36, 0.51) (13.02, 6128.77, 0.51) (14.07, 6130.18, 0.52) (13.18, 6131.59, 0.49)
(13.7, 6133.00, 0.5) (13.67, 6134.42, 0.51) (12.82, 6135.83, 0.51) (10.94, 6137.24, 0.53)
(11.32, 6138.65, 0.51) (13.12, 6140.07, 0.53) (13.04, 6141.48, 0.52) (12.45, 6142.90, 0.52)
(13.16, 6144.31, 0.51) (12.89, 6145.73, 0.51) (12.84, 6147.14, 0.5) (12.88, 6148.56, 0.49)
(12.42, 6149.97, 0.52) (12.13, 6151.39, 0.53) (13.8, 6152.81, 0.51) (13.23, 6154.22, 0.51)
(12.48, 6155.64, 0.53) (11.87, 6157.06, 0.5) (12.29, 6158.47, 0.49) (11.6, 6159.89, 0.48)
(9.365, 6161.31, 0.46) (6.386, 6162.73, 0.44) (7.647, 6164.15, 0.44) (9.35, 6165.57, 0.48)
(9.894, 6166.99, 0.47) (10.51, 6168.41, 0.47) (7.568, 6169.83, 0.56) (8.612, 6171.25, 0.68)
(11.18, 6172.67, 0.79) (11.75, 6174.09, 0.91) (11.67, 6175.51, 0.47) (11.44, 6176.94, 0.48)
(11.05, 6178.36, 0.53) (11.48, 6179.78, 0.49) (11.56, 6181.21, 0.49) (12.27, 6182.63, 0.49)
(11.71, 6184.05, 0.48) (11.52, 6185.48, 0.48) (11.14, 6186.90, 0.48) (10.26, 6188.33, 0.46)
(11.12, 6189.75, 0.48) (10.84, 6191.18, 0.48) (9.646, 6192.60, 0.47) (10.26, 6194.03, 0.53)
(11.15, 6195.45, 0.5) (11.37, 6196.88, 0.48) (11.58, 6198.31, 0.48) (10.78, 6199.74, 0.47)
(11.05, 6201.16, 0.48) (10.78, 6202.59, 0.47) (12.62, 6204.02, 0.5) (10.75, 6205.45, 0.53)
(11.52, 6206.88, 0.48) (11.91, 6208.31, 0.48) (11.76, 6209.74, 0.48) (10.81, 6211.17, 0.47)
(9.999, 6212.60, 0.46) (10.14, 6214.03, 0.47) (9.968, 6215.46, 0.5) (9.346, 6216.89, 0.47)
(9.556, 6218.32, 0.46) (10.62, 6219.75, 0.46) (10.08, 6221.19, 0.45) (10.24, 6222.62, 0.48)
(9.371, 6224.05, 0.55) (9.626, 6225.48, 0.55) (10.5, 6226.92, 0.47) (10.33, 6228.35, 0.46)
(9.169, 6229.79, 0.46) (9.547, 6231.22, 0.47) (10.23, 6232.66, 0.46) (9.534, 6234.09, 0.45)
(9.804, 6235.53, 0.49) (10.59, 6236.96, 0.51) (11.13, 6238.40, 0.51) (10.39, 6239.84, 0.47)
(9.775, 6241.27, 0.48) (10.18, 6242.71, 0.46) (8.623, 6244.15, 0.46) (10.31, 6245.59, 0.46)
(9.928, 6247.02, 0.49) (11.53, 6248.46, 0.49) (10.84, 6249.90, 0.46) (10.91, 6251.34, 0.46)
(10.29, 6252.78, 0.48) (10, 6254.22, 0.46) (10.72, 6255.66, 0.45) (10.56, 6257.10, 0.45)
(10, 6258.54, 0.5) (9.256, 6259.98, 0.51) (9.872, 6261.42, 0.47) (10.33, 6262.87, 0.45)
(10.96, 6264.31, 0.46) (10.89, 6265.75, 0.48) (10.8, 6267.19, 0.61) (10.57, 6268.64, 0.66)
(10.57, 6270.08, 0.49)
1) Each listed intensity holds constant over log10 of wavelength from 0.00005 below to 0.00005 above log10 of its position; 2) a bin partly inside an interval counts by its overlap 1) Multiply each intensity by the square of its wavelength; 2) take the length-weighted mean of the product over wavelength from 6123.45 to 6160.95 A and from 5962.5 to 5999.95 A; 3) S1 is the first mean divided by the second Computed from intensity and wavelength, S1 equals 1.15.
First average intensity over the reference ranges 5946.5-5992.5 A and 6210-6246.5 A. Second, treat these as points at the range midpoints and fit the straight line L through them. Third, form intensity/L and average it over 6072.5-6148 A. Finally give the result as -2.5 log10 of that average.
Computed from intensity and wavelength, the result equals -0.189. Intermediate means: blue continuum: 11.3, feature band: 12.6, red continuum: 10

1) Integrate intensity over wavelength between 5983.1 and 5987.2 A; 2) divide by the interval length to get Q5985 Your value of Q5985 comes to 11.4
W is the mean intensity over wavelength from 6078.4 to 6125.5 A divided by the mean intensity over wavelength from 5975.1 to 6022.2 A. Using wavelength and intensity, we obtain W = 1.07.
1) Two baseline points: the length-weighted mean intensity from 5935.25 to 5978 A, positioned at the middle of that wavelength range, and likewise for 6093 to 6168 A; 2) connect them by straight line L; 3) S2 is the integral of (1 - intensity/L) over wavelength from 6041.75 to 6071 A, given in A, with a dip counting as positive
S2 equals -2.5 A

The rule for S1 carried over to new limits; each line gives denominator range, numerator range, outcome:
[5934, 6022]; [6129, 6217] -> 1.06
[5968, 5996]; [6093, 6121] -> 1.16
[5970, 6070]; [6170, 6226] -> 0.95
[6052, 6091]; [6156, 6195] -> 0.86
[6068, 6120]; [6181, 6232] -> 0.87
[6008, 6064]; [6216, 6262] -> 0.87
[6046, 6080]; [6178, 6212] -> 0.92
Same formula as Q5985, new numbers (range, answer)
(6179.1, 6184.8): 11.7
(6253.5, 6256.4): 10.4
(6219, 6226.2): 9.99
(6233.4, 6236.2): 9.65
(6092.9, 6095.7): 13.4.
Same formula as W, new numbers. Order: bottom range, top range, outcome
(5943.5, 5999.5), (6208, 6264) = 0.89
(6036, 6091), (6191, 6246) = 0.82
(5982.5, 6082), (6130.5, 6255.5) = 0.89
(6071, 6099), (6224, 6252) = 0.79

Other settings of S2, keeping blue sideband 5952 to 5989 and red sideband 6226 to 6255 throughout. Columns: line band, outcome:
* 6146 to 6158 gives -2.5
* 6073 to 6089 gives -2.6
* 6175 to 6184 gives -1.0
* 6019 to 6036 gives -2.0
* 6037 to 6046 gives -1.5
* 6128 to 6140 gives -2.5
